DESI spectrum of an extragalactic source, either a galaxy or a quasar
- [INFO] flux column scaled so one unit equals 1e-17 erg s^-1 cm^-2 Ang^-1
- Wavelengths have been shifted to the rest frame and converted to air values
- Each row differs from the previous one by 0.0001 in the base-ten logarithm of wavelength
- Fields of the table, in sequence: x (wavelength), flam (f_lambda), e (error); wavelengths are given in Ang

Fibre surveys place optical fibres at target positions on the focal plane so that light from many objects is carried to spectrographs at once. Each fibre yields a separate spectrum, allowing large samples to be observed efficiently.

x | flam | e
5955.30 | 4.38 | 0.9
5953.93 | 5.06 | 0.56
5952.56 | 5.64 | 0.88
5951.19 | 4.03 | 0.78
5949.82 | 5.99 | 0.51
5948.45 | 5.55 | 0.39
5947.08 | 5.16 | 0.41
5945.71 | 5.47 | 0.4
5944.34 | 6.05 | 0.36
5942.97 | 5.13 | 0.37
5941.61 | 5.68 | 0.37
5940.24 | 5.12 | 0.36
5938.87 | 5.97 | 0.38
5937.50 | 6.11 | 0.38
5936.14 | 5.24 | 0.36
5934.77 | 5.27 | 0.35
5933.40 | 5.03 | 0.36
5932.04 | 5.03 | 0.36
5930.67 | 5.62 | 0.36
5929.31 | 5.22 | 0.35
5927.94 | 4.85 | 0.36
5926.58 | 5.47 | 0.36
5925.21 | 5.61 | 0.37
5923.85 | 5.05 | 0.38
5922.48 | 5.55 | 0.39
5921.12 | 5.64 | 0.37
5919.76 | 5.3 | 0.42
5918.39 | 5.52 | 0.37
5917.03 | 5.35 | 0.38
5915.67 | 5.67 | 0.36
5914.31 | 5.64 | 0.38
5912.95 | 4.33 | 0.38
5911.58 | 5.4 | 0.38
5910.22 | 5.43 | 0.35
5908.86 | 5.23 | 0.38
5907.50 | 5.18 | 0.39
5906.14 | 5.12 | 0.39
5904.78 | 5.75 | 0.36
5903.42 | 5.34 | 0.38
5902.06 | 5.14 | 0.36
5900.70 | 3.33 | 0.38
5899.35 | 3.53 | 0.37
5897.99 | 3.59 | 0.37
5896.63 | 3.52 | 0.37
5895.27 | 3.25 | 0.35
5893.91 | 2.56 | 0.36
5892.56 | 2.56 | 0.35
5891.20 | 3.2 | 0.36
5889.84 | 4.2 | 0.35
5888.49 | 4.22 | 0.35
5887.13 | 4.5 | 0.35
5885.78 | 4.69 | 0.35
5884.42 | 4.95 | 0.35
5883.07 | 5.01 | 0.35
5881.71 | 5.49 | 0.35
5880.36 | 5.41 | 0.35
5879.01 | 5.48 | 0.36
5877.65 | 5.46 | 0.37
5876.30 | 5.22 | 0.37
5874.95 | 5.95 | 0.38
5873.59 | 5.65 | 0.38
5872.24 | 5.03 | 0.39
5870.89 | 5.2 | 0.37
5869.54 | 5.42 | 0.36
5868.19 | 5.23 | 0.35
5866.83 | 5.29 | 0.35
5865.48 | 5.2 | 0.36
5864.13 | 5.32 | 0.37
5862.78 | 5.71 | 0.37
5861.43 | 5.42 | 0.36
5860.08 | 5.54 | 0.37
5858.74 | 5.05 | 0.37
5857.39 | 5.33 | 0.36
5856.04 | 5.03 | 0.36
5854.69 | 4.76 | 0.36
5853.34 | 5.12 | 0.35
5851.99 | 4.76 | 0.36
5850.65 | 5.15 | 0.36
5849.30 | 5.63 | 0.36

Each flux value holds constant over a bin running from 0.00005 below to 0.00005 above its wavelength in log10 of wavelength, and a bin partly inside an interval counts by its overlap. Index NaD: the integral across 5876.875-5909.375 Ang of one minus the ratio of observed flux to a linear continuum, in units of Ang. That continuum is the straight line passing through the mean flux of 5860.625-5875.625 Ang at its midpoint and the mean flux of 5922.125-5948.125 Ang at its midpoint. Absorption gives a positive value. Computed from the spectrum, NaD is 5.8 Ang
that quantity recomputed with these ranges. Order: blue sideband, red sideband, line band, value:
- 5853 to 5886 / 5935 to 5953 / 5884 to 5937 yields 6.0 Ang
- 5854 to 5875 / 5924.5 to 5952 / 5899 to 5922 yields 0.9 Ang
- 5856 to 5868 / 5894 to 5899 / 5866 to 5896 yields -3.2 Ang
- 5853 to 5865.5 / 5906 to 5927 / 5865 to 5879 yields -0.3 Ang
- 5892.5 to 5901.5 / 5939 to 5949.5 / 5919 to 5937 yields -2.3 Ang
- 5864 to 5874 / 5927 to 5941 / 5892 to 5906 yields 3.7 Ang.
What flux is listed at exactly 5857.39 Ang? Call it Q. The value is 5.33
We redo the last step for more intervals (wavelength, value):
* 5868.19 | 5.23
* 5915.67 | 5.67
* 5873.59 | 5.65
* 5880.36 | 5.41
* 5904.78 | 5.75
